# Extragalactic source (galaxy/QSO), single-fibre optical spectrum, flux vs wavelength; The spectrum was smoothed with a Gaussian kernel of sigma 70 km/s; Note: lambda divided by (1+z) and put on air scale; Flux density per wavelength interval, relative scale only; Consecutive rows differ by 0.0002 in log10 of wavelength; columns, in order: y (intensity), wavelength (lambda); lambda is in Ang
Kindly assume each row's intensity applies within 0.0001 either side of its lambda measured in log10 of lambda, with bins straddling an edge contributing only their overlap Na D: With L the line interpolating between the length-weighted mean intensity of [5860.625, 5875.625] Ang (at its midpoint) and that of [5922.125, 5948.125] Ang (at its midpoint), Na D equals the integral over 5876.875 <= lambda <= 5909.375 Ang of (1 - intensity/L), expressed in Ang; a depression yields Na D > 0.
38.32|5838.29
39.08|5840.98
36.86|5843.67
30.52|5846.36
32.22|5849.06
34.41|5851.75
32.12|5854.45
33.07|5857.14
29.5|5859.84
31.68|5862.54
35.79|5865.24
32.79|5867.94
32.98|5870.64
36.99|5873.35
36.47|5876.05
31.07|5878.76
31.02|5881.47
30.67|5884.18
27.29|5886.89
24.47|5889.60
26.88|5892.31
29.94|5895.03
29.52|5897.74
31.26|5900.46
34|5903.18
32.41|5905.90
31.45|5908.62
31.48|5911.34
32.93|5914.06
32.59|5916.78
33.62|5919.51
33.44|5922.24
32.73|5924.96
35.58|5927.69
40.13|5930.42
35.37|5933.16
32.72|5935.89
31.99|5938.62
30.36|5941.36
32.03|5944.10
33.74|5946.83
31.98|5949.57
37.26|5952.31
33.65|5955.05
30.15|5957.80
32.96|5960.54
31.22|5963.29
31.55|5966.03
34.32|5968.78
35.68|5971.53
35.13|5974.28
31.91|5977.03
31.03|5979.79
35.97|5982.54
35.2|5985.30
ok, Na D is 3.7 Ang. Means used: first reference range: 34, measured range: 30.1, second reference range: 33.8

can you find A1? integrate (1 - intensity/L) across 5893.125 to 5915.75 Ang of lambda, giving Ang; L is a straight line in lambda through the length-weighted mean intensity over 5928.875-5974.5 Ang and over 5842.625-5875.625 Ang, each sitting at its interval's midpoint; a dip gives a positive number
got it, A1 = 1.3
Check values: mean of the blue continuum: 33.3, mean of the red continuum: 33.5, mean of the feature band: 31.5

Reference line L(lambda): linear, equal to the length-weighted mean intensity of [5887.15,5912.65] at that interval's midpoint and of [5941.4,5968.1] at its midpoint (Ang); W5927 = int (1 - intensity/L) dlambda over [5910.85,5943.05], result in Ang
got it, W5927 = -2.4 Ang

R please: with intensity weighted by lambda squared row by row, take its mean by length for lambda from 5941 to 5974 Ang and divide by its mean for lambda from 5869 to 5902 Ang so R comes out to 1.10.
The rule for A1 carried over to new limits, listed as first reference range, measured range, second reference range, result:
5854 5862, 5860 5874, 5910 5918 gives -0.8 Ang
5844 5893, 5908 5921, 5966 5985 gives 0.1 Ang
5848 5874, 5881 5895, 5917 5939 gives 2.3 Ang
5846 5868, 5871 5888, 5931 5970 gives 0.1 Ang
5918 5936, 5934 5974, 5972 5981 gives 1.1 Ang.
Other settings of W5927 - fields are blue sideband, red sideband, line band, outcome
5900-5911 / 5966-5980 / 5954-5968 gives 0.6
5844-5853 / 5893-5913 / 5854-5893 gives 0.7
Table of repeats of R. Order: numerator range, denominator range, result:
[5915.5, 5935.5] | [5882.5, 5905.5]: 1.19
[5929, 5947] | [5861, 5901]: 1.10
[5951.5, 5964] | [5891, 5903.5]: 1.12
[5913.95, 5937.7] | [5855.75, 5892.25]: 1.11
